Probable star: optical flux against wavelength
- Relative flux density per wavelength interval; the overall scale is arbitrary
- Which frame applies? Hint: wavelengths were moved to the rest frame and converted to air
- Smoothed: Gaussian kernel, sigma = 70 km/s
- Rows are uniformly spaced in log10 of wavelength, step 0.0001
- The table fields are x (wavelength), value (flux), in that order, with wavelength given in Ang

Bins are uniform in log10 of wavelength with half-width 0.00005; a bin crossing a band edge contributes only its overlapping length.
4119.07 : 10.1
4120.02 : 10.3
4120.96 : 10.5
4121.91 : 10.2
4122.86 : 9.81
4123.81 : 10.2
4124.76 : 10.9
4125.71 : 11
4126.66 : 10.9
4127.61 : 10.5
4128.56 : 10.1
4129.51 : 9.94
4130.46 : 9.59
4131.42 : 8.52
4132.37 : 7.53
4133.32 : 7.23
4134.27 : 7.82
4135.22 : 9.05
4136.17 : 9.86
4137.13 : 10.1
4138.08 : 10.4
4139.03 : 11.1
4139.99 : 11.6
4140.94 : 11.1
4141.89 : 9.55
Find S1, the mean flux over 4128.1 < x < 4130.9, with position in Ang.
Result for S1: 9.89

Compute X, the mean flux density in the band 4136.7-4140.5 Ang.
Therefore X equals 10.8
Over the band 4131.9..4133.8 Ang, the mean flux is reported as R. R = 7.39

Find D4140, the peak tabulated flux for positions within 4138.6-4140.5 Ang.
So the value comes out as 11.6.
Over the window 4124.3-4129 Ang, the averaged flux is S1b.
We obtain 10.7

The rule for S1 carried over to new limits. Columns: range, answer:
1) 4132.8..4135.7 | 8.05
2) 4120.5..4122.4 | 10.3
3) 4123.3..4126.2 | 10.7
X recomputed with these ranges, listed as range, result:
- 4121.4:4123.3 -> 10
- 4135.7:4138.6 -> 10.1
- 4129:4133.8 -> 8.57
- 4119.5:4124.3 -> 10.2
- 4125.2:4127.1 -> 10.9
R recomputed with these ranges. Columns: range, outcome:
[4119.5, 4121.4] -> 10.4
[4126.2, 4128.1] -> 10.7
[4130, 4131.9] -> 9.01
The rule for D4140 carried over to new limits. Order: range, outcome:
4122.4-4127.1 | 11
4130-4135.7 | 9.59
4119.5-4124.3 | 10.5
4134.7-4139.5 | 11.1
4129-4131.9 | 9.94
